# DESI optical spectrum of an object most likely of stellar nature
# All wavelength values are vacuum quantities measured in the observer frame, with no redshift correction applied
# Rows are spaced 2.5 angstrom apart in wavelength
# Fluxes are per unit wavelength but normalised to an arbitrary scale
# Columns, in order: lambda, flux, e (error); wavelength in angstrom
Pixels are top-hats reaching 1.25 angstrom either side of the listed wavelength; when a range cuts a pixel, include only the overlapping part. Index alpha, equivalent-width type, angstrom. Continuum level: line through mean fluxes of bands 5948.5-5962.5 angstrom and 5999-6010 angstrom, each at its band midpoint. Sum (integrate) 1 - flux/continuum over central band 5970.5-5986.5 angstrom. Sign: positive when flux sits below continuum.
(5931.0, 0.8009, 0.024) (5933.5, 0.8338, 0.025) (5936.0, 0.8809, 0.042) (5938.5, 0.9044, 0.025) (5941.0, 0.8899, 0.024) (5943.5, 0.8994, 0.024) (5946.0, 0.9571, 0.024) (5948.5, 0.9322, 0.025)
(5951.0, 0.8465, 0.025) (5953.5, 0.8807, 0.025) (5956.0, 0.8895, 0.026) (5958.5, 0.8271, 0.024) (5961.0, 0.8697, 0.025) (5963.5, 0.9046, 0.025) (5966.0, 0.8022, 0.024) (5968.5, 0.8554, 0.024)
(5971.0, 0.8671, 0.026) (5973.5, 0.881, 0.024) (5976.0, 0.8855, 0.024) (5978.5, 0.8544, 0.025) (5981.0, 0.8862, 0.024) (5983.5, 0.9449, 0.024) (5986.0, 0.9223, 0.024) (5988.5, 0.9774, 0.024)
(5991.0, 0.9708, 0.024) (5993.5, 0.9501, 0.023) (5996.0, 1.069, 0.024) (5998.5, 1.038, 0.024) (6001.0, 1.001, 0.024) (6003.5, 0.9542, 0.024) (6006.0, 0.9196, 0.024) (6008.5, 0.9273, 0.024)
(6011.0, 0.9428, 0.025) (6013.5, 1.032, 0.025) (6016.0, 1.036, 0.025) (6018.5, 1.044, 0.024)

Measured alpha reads 0.3 angstrom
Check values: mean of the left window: 0.87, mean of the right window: 0.956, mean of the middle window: 0.891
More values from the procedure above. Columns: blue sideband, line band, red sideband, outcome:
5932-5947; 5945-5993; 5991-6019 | 2.2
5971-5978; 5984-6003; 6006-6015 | -1.3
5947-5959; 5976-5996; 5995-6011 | 0.2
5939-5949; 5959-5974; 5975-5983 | 0.6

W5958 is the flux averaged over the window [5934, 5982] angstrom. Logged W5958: 0.879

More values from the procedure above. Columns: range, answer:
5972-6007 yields 0.946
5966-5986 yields 0.88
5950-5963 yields 0.865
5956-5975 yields 0.861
